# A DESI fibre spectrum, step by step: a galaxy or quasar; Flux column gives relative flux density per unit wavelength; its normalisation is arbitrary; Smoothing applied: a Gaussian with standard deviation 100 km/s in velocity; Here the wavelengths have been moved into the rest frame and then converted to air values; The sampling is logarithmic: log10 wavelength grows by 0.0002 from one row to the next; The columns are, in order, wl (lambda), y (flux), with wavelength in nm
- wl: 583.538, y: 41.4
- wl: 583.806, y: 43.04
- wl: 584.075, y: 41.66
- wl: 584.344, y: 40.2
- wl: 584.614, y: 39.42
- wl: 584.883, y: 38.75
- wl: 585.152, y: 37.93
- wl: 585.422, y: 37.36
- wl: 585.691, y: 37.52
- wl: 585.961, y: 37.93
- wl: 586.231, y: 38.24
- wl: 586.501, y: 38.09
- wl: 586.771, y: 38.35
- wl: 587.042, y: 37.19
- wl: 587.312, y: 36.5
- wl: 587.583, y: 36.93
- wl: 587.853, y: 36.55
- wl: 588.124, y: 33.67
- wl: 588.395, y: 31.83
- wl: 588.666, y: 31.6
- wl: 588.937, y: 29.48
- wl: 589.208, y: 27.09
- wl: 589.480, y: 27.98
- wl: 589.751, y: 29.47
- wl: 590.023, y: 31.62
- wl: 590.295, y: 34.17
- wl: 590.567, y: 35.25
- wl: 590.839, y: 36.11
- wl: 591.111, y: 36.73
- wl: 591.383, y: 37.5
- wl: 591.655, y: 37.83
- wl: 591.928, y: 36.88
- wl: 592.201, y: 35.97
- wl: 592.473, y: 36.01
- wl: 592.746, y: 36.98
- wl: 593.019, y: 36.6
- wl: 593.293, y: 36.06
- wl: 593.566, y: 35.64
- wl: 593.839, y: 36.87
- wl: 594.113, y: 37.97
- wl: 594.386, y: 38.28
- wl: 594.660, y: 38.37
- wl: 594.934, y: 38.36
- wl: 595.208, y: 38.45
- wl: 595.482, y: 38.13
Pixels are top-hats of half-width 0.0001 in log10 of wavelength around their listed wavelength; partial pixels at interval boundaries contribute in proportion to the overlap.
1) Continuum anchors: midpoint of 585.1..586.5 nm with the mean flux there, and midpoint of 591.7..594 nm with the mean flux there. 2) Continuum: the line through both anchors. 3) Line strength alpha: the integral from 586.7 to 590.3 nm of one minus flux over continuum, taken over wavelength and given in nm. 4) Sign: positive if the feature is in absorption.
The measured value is 0.43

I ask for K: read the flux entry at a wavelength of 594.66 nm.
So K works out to 38.37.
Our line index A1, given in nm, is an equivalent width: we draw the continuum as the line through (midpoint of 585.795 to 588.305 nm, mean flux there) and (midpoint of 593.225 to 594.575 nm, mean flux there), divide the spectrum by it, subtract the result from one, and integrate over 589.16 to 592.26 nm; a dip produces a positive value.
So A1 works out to 0.25 nm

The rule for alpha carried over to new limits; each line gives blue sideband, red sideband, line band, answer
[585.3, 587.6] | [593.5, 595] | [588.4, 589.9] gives 0.328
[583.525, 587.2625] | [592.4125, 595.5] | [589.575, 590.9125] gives 0.175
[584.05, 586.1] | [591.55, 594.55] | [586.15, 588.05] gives 0.048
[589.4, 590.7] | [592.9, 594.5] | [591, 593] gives -0.134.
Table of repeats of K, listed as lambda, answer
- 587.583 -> 36.93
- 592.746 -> 36.98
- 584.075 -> 41.66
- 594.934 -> 38.36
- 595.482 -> 38.13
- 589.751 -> 29.47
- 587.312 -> 36.5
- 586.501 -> 38.09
